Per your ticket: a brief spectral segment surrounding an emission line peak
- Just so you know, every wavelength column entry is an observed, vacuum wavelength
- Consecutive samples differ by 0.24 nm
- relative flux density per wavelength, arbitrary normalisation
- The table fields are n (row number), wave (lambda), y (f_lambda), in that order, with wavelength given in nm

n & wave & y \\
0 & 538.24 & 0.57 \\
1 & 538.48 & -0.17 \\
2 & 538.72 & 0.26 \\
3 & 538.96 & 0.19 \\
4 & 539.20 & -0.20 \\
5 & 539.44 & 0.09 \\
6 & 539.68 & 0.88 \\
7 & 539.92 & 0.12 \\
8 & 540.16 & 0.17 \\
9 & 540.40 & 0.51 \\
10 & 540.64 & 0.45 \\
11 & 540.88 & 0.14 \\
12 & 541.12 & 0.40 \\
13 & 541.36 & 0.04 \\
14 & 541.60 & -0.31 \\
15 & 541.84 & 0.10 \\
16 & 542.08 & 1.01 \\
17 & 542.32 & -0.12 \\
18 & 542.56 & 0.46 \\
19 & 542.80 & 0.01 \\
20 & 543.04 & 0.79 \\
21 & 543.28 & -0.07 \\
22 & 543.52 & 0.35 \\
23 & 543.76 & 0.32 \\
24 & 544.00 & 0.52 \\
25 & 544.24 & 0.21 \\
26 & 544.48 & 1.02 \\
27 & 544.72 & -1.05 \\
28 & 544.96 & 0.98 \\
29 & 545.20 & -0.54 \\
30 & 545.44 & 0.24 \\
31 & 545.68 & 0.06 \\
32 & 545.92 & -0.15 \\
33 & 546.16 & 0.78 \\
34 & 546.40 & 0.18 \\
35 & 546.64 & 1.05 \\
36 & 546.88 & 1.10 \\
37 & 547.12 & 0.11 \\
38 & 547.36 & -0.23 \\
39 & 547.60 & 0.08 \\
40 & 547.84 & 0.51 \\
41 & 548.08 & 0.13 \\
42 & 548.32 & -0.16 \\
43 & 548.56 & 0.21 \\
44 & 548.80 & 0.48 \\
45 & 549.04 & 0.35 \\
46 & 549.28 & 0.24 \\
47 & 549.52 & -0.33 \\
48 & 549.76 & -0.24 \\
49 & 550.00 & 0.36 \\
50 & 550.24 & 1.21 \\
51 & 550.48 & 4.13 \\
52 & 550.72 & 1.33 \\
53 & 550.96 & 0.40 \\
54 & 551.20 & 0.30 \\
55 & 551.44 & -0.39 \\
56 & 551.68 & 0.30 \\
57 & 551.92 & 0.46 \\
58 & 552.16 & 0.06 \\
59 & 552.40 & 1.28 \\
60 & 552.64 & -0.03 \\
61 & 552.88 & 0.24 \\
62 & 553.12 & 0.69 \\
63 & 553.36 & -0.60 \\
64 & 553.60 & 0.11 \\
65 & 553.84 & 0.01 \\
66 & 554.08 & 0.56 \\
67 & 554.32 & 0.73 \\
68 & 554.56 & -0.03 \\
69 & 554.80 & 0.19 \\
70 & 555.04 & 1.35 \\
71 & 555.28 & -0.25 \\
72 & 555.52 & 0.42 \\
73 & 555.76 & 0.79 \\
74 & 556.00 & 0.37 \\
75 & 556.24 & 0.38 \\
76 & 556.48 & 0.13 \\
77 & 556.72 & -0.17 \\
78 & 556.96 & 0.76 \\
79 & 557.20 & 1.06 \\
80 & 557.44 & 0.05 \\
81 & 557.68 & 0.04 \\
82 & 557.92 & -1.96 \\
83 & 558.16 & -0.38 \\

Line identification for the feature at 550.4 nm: Hbeta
